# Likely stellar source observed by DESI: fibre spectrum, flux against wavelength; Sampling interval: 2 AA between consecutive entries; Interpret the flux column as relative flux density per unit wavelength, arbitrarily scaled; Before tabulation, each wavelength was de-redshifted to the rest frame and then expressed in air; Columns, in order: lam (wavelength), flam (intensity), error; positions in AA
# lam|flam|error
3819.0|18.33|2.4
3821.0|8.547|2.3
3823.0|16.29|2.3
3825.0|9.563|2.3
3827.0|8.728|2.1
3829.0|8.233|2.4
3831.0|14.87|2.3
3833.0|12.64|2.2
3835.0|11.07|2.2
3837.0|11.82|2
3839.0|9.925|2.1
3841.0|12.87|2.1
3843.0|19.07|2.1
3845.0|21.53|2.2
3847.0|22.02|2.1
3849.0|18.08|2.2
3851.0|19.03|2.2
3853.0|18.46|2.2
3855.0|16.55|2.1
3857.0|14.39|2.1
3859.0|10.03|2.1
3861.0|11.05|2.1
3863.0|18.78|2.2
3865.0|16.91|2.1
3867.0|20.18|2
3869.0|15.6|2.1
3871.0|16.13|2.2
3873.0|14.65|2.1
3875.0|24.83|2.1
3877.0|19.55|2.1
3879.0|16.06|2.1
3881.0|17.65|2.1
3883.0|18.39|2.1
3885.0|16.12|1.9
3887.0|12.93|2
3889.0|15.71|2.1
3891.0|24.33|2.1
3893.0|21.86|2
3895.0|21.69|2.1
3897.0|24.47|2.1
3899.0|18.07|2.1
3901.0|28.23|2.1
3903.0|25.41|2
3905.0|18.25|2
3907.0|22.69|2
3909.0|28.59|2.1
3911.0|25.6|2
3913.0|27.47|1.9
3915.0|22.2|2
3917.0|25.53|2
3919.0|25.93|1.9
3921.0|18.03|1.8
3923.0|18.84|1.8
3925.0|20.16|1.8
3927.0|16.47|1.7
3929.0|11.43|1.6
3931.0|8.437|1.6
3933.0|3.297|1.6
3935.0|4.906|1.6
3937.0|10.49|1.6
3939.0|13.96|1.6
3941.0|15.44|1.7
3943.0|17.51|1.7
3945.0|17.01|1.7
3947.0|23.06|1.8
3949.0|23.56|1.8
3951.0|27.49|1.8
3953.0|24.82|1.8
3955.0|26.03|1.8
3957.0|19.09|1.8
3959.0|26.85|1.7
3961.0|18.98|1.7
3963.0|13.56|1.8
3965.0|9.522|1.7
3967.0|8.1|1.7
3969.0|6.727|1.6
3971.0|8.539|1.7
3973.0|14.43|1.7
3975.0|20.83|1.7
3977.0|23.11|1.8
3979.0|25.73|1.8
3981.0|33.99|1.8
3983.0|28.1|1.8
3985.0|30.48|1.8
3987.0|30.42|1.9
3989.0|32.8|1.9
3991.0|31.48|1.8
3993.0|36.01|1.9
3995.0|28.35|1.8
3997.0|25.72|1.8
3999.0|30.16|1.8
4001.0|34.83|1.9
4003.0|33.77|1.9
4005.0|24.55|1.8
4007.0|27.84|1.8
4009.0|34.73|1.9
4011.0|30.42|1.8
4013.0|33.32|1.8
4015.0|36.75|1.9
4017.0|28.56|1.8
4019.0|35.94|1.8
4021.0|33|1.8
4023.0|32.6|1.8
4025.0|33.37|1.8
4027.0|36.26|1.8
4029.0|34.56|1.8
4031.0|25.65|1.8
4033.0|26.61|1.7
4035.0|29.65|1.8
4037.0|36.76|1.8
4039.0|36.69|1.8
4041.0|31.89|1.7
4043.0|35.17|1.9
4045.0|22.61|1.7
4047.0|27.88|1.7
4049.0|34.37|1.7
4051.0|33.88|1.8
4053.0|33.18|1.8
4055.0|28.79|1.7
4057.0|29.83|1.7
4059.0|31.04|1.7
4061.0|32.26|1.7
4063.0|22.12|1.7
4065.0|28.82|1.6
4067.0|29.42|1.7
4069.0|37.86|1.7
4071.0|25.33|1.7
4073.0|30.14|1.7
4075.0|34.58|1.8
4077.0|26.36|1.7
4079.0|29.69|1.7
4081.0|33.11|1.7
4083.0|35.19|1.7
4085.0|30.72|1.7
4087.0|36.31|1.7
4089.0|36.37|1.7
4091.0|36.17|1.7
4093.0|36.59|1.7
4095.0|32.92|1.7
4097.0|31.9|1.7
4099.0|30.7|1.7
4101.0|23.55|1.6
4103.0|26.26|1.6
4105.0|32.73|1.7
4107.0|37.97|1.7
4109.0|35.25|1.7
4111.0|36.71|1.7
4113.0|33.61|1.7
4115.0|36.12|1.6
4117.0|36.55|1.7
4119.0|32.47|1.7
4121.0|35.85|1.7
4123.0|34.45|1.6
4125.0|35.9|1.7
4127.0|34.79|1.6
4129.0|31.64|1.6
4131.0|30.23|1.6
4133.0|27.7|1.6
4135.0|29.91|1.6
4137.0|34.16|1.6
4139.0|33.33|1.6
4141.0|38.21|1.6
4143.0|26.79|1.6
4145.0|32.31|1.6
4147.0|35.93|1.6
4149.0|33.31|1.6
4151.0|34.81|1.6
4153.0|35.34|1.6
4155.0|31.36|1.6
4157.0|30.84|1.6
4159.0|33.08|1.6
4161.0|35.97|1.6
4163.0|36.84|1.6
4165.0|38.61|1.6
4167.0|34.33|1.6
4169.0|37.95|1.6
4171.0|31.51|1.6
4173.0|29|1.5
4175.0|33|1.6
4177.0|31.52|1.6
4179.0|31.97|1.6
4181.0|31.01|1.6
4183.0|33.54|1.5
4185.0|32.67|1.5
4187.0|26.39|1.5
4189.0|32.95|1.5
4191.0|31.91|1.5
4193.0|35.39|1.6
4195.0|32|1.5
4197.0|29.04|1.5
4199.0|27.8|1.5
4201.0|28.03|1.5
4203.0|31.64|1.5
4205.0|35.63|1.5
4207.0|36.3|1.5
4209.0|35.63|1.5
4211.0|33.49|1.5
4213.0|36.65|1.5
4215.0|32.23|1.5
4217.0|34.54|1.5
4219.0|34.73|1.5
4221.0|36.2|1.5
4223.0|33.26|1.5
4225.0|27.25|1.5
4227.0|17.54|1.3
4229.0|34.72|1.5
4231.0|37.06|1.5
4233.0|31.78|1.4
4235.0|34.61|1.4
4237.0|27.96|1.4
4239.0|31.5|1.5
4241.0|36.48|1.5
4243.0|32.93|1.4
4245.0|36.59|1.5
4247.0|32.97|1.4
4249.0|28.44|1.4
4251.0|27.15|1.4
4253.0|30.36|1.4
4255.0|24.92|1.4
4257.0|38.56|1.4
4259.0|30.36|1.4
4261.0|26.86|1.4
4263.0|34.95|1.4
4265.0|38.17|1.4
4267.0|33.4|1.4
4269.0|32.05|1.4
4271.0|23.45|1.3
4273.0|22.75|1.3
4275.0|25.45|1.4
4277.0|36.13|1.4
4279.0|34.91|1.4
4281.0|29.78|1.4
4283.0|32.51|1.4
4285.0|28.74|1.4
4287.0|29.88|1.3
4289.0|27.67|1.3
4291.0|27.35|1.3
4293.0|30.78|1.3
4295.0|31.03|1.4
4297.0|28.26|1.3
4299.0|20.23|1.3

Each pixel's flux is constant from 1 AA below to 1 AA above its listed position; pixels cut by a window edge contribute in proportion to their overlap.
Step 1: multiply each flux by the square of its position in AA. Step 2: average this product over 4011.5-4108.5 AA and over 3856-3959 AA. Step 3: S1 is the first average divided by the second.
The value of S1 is 1.82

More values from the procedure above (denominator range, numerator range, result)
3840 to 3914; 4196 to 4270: 1.99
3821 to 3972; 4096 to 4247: 2.17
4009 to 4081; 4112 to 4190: 1.12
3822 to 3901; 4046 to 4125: 2.18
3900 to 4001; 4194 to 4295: 1.71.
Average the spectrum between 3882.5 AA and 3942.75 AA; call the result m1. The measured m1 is 18.8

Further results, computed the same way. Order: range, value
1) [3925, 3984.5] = 17.5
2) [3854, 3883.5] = 16.7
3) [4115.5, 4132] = 34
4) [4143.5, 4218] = 33.1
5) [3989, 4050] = 31.7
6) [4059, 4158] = 32.5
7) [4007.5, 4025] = 33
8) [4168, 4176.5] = 32.8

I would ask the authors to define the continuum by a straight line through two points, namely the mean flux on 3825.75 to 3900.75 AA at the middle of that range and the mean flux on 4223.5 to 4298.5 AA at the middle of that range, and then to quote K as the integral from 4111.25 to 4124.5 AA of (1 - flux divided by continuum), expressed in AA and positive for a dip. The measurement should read -4.8 AA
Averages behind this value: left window 16.7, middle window 35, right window 30.6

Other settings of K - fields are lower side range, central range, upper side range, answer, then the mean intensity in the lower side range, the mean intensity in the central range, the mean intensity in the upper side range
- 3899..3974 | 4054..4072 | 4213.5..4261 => -4.16 AA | 18.3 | 29.5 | 31.8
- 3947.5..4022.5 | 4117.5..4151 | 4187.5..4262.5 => -3.76 AA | 25.9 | 33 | 32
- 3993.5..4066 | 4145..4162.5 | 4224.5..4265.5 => -1.39 AA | 31.2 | 33.8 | 31.5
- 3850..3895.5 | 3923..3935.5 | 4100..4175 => 5.45 AA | 17.4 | 11.7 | 33.4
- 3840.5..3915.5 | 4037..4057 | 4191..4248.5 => -4.54 AA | 19.4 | 31.8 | 32.6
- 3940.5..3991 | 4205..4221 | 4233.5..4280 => -2.73 AA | 21.3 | 34.9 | 31.4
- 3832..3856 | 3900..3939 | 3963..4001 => 2.08 AA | 16.1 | 18.9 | 23.6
